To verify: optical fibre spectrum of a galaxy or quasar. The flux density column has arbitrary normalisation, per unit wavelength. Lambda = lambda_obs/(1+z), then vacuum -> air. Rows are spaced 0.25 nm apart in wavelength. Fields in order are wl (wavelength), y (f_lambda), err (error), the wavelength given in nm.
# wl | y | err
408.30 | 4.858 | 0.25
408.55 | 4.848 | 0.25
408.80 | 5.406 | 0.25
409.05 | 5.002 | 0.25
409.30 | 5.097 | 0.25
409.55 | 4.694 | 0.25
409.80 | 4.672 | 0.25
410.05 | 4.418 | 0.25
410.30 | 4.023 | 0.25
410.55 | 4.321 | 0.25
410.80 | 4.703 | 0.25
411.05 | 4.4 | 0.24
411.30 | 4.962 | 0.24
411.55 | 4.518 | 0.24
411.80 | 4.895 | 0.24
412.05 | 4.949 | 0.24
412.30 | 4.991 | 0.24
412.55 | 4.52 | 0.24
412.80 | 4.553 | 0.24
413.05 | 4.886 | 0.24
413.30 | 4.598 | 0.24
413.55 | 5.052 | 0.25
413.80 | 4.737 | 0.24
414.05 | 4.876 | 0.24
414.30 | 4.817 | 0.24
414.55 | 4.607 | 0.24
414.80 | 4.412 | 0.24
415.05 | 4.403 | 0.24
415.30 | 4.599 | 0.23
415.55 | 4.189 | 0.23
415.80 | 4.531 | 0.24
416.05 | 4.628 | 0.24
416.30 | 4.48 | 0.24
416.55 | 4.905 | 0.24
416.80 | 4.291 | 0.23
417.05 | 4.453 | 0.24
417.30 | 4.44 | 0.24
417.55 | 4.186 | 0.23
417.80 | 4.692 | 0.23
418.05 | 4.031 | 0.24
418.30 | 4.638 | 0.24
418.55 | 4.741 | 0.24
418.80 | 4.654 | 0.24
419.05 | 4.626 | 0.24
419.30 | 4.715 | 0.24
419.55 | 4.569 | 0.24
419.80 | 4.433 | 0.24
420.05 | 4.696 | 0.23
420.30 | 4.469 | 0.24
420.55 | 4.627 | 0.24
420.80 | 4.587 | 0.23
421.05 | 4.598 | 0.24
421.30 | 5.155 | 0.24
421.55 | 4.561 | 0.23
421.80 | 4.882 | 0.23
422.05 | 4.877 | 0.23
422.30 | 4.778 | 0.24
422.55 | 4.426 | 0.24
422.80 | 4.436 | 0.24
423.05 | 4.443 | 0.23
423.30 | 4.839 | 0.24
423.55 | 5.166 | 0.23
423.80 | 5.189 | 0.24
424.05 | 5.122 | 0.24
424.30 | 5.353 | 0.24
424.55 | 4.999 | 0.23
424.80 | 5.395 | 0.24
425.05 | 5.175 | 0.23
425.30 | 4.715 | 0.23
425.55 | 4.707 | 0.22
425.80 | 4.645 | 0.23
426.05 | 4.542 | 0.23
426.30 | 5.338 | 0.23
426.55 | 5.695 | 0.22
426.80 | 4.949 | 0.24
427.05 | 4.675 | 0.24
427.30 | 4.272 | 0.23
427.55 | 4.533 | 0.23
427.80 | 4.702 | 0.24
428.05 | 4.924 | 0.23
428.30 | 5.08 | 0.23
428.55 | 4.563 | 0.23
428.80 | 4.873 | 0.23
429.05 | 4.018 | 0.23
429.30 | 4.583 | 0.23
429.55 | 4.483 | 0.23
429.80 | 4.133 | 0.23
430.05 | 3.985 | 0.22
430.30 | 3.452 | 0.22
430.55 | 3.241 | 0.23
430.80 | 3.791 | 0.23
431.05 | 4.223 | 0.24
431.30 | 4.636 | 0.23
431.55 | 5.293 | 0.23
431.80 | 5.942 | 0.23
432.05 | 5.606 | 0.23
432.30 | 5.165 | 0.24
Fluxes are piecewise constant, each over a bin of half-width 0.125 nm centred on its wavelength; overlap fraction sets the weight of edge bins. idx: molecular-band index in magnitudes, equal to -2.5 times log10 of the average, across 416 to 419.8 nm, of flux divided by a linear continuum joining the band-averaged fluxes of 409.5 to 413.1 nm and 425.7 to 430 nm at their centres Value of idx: 0.029 mag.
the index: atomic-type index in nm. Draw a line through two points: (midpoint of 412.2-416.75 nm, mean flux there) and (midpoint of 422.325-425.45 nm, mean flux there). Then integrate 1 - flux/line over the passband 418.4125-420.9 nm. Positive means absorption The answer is 0.10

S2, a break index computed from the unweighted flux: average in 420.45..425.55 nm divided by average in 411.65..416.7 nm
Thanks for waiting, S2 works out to 1.04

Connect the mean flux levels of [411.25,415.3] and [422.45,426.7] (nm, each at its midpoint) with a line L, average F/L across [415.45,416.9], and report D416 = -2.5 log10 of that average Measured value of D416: 0.064 mag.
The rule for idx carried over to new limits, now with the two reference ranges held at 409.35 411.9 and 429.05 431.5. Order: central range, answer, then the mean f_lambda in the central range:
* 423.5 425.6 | -0.203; 5.1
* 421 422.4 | -0.123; 4.82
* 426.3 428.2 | -0.166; 4.86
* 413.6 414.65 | -0.069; 4.78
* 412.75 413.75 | -0.065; 4.79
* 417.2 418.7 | -0.016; 4.46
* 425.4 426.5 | -0.160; 4.87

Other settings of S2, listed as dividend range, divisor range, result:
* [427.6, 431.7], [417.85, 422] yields 0.95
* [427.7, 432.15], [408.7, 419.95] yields 0.98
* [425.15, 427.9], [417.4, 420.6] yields 1.06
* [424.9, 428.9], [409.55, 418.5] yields 1.06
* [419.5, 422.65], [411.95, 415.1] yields 0.99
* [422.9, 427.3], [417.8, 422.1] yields 1.07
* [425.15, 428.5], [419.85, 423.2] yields 1.04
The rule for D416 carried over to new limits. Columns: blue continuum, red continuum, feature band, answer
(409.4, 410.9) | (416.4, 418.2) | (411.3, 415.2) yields -0.064 mag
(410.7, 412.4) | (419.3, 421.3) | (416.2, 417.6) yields 0.048 mag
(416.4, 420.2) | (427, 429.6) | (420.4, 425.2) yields -0.069 mag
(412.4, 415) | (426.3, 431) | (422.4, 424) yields -0.051 mag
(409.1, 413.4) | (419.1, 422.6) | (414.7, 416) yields 0.055 mag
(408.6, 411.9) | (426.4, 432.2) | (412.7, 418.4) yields 0.026 mag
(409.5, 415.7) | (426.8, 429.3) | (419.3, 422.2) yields -0.010 mag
